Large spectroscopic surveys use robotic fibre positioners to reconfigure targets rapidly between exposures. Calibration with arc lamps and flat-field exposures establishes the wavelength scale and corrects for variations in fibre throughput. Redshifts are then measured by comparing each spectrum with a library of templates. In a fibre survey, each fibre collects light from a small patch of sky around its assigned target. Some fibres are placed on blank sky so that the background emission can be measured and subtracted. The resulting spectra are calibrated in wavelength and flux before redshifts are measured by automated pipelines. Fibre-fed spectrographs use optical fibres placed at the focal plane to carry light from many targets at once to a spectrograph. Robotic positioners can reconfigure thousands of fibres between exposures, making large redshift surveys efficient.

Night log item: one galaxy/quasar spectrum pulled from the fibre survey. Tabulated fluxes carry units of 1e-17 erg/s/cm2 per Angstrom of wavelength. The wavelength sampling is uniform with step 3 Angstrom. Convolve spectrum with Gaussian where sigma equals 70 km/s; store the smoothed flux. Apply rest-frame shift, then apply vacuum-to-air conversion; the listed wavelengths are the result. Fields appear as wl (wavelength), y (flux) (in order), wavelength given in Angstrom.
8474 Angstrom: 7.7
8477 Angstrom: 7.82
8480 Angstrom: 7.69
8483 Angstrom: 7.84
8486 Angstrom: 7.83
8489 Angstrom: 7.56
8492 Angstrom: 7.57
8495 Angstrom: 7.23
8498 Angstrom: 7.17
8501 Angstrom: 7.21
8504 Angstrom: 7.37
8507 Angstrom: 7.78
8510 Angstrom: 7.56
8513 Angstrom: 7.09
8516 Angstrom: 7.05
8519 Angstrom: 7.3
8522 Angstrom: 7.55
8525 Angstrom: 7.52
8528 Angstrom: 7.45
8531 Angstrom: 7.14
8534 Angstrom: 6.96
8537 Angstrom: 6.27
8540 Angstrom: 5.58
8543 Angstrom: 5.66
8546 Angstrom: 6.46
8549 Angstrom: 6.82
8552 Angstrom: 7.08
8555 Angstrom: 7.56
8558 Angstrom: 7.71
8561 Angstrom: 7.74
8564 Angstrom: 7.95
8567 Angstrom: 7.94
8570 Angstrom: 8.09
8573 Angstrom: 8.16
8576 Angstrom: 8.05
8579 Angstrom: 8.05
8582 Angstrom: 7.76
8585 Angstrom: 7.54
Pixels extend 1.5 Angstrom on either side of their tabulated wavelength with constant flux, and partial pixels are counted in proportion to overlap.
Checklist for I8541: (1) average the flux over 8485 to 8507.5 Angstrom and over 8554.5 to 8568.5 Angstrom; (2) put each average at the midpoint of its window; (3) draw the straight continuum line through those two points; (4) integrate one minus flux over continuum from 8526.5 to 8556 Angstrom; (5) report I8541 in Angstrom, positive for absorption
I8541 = 3.8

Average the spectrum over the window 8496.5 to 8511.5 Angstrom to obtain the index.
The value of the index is 7.42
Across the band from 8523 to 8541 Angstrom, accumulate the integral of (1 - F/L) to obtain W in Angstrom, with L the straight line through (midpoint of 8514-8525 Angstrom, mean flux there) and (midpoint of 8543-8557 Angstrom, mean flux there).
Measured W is 0.7 Angstrom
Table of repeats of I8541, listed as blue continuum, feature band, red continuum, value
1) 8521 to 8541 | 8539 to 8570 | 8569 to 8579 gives 1.91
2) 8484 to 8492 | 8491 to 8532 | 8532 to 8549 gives -1.88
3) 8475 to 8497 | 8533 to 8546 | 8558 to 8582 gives 2.85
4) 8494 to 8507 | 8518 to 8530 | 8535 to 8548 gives -1.56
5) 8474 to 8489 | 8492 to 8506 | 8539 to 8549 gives -0.03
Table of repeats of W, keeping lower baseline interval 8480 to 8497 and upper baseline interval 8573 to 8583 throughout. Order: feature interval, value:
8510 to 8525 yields 0.8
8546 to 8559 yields 1.2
